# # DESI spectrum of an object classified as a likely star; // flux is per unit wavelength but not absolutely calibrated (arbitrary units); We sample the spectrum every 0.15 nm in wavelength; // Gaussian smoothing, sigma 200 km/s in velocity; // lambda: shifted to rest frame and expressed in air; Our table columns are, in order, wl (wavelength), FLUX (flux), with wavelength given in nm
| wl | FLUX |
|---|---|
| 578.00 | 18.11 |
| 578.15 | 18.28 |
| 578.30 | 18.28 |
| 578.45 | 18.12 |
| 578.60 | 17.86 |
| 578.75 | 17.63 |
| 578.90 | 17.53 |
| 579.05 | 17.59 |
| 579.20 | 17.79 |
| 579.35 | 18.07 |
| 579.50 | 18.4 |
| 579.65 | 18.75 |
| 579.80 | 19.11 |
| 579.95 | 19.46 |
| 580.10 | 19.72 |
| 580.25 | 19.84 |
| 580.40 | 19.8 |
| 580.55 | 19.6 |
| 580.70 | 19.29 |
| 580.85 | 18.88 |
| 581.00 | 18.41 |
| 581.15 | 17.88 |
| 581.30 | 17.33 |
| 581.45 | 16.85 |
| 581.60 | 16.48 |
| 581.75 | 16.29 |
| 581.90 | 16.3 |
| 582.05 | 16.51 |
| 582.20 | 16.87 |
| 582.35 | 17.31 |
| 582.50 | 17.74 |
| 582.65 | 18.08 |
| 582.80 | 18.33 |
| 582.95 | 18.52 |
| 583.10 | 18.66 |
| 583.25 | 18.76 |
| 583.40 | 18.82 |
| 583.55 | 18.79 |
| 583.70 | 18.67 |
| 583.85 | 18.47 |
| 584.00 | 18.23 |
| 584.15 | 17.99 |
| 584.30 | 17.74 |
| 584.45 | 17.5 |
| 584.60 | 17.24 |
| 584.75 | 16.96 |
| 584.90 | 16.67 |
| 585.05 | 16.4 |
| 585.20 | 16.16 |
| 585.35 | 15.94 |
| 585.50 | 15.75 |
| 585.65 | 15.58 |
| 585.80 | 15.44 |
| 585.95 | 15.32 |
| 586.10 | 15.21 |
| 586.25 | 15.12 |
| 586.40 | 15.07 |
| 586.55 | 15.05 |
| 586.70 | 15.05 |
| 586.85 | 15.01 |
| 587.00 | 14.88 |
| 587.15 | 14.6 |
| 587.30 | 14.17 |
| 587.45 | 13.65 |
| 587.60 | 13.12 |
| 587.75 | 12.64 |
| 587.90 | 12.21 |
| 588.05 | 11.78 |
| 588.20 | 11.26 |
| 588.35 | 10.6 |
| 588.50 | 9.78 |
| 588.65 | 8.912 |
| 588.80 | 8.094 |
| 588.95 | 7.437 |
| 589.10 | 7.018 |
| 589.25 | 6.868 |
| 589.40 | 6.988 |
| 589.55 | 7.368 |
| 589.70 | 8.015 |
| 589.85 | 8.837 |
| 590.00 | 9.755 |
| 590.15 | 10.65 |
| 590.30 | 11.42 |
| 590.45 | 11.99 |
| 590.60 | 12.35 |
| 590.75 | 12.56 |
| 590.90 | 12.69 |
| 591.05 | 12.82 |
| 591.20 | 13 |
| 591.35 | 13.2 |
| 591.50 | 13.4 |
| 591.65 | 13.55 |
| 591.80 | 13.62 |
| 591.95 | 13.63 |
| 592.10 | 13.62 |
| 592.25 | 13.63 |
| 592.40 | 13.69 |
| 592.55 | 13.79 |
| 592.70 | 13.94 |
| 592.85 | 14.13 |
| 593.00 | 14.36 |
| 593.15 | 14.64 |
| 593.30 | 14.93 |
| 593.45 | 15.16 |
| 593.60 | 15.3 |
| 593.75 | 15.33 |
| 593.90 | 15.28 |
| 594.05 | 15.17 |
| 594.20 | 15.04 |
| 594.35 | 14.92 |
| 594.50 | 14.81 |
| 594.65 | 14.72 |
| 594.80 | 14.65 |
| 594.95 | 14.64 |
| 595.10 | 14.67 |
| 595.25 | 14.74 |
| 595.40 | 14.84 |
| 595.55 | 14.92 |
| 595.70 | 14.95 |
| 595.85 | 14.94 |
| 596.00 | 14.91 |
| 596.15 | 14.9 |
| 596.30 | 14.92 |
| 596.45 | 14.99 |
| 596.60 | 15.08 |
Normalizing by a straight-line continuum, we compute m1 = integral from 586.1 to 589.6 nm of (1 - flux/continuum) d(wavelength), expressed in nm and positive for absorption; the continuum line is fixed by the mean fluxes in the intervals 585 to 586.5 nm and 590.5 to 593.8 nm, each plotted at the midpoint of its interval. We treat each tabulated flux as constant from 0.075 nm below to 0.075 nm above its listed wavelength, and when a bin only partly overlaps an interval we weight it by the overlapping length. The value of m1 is 0.78 nm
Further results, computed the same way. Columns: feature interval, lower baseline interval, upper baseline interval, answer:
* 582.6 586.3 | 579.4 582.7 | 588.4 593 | -0.35 nm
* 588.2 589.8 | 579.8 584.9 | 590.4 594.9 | 0.75 nm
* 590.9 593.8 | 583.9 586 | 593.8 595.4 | 0.25 nm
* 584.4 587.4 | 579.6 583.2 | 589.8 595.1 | 0.13 nm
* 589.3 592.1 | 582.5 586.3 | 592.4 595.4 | 0.73 nm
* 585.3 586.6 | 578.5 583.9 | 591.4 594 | 0.09 nm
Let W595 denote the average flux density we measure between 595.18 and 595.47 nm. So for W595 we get 14.8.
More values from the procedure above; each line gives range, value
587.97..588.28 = 11.5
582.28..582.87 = 17.9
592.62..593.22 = 14.3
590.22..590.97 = 12.2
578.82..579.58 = 17.9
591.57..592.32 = 13.6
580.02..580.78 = 19.6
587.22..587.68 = 13.6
